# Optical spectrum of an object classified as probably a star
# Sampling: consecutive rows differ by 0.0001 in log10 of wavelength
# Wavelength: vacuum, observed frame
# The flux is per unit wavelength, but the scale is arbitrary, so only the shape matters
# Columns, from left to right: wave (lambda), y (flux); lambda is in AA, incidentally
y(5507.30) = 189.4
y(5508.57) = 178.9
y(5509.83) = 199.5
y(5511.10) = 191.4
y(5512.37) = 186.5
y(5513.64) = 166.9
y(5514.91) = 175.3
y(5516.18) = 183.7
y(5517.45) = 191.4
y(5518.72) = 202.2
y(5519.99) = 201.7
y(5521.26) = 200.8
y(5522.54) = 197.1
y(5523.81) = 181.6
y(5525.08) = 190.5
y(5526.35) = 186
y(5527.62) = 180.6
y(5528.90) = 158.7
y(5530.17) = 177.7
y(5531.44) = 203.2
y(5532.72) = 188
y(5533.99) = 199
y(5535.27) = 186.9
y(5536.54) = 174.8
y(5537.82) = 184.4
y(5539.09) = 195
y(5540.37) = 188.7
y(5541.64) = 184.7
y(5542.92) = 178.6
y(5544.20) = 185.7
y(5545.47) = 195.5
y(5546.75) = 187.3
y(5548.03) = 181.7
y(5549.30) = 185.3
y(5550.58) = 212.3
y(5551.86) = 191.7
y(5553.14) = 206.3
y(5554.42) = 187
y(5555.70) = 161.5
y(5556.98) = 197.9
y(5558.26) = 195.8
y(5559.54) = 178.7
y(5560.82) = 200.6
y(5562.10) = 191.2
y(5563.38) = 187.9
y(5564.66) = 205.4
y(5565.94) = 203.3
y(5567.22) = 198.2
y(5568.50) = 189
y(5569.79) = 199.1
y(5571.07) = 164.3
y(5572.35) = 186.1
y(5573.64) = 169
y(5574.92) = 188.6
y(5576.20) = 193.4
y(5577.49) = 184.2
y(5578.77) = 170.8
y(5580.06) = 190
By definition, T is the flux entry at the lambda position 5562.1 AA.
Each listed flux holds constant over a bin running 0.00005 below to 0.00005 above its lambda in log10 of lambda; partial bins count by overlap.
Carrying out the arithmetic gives 191.2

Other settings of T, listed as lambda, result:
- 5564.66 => 205.4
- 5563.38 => 187.9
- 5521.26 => 200.8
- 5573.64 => 169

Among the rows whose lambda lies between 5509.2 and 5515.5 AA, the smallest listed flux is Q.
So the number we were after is 166.9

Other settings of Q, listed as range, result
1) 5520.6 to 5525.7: 181.6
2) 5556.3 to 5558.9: 195.8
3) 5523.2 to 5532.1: 158.7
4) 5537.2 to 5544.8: 178.6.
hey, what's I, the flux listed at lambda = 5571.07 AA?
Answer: 164.3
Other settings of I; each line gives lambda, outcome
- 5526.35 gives 186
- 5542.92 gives 178.6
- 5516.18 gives 183.7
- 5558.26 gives 195.8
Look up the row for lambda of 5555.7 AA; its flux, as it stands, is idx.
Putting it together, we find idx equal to 161.5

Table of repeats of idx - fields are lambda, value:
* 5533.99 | 199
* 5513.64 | 166.9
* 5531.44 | 203.2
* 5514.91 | 175.3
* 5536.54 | 174.8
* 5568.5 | 189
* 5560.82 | 200.6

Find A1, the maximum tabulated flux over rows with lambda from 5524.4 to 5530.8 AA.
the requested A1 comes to 190.5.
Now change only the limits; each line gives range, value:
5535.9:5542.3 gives 195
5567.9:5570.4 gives 199.1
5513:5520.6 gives 202.2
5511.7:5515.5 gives 186.5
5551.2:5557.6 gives 206.3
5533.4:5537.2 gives 199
